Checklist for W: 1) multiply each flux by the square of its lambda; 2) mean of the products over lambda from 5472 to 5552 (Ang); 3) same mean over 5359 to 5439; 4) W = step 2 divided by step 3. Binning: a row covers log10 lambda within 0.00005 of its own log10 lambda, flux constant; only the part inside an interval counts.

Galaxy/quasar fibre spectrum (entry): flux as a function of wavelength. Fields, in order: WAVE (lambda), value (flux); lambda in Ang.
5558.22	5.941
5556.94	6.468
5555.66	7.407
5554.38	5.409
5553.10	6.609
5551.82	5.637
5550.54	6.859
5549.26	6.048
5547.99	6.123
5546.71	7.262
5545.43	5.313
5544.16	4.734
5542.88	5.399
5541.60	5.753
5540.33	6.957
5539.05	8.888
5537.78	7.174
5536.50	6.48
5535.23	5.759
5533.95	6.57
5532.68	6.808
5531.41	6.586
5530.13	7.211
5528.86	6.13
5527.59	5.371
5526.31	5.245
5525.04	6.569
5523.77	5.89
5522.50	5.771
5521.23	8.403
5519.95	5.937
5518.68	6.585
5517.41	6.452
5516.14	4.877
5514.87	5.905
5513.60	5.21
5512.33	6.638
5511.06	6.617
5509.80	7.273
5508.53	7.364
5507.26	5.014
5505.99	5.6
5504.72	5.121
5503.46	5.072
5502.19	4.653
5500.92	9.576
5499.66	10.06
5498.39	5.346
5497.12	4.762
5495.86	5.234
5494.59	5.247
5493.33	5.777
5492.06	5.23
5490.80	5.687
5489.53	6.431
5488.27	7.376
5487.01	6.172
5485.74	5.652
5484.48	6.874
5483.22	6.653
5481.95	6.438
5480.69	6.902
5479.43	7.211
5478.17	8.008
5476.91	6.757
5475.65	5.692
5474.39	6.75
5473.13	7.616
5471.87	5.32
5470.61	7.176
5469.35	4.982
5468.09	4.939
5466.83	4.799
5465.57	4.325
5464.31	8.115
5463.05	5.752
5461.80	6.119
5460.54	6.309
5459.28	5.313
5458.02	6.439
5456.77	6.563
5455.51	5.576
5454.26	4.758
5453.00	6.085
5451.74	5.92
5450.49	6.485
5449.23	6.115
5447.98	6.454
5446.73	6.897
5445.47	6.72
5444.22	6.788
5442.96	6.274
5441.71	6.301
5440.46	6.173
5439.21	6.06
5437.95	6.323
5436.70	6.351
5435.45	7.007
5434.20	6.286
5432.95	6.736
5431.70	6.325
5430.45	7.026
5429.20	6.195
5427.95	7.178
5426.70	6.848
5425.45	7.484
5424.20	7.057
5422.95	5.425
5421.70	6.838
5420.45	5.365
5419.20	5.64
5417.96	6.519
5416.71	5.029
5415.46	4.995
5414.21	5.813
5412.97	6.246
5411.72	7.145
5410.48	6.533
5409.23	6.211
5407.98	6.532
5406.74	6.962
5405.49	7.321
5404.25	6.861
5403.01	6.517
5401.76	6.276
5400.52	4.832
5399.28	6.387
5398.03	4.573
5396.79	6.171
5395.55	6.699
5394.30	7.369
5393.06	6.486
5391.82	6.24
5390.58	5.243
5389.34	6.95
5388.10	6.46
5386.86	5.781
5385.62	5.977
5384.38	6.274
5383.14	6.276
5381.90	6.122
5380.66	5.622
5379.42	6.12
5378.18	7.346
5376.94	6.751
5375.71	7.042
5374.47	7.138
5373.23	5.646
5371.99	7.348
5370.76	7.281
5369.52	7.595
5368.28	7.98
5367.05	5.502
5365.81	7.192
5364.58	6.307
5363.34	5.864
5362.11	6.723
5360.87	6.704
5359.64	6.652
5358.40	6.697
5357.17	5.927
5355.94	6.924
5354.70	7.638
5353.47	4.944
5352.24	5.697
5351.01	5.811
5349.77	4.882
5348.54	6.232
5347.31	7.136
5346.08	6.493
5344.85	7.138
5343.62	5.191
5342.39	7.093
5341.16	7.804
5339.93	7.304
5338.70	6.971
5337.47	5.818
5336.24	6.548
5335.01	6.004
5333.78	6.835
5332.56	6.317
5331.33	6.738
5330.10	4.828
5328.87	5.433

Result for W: 1.03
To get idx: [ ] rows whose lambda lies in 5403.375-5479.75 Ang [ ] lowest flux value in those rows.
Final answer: 4.325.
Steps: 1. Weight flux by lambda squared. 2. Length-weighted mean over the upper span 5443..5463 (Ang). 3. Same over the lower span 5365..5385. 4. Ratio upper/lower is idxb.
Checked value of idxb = 0.95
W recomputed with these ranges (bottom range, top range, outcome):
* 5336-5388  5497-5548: 1.03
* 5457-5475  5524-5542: 1.11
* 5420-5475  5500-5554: 1.03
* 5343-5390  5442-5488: 1.01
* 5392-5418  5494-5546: 1.04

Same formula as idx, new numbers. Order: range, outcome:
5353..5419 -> 4.573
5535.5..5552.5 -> 4.734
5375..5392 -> 5.243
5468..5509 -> 4.653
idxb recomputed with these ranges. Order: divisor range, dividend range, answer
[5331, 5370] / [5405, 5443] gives 1.01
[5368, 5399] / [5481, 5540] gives 1.02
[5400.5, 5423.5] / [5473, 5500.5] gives 1.07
